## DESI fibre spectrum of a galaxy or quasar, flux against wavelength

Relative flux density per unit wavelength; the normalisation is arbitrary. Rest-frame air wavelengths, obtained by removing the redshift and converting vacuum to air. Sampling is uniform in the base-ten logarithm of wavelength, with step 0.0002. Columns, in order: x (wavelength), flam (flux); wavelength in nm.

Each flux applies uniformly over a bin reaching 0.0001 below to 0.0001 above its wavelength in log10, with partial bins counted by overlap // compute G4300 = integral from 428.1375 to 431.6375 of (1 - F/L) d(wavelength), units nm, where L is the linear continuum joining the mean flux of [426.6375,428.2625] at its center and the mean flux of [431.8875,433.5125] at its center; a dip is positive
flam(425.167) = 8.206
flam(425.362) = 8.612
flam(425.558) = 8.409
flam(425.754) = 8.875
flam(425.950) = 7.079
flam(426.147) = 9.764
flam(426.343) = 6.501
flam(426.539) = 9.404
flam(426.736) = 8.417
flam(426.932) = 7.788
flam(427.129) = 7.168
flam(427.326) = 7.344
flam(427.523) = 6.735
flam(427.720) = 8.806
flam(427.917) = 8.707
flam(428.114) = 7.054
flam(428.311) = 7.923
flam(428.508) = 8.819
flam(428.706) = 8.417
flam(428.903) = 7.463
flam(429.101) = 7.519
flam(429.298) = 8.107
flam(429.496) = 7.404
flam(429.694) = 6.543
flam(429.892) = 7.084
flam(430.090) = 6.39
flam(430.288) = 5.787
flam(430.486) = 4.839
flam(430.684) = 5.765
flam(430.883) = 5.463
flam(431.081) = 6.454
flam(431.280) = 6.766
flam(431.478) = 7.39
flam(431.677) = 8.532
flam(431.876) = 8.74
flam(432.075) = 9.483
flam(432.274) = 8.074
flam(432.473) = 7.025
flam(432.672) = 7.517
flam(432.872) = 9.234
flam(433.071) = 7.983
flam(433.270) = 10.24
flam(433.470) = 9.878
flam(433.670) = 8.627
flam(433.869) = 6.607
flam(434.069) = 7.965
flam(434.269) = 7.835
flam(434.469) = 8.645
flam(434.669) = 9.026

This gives 0.50 nm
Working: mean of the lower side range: 7.76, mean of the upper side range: 8.64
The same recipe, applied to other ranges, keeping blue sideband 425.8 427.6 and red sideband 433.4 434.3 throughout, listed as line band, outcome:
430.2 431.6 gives 0.33 nm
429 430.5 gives 0.22 nm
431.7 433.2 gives -0.05 nm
